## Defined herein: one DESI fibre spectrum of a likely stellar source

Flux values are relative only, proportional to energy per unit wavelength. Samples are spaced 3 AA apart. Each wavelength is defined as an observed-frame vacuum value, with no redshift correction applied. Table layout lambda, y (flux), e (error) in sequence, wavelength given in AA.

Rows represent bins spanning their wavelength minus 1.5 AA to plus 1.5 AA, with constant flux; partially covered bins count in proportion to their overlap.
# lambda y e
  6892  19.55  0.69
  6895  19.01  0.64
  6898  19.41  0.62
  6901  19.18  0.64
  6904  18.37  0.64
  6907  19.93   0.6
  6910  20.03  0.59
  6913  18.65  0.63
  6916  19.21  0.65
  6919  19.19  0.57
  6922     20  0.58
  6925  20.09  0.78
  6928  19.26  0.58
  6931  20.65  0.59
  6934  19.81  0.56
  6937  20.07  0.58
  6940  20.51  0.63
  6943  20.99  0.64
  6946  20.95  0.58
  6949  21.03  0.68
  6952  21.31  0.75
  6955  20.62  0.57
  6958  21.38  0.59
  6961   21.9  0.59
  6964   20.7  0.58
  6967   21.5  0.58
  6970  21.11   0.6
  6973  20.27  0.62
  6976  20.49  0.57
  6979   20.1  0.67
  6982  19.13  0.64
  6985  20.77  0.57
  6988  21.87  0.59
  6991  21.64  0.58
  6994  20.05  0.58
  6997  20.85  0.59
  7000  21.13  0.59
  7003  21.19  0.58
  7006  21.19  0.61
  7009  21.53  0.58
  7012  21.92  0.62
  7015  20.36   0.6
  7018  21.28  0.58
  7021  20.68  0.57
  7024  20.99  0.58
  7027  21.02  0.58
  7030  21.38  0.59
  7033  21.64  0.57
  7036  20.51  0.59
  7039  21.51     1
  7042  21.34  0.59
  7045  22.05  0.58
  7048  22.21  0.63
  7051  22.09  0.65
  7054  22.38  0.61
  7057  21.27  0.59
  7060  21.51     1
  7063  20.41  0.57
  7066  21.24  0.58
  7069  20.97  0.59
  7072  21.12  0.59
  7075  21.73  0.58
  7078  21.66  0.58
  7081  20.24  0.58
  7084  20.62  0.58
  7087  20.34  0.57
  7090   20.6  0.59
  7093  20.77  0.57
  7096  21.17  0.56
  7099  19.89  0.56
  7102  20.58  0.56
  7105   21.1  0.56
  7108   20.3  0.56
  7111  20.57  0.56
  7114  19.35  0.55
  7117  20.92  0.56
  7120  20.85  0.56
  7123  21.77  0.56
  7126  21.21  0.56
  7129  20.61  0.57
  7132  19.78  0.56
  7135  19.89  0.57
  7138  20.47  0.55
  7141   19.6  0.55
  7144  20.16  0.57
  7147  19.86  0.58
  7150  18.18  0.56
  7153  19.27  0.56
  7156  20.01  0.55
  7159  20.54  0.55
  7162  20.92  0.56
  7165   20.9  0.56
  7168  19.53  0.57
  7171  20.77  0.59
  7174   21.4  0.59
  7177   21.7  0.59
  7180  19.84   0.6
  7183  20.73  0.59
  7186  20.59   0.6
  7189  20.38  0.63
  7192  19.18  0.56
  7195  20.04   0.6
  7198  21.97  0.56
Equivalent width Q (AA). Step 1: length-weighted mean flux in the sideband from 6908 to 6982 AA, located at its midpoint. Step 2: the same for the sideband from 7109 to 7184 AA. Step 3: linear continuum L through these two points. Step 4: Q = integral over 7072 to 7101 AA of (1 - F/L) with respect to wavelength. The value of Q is -0.6 AA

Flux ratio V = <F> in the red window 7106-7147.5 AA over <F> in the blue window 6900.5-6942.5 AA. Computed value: 1.04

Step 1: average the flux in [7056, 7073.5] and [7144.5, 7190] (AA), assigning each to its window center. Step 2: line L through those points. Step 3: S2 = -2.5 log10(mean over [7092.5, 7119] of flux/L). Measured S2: 0.01 mag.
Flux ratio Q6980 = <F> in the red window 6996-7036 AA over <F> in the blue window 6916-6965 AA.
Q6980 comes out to 1.0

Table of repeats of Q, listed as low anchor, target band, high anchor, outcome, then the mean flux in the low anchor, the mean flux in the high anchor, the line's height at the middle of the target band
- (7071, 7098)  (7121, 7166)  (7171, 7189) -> 1.4 AA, 20.9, 20.8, 20.8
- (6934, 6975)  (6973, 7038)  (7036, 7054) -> 1.4 AA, 20.9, 21.8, 21.4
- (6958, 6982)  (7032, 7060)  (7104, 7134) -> -1.3 AA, 20.8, 20.6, 20.7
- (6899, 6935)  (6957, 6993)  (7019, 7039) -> -1.0 AA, 19.5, 21.1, 20.3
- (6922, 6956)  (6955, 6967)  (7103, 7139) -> -0.5 AA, 20.5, 20.6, 20.5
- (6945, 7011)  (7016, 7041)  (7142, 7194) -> -0.4 AA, 20.9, 20.2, 20.8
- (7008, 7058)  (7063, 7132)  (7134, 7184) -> 0.1 AA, 21.4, 20.2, 20.8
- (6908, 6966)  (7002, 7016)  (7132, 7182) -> -0.7 AA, 20.3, 20.2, 20.3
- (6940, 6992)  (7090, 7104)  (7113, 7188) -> -0.1 AA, 20.9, 20.4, 20.5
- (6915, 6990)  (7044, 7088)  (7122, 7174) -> -2.1 AA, 20.5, 20.2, 20.4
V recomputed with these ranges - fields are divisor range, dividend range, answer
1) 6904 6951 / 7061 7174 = 1.03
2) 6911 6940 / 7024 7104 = 1.07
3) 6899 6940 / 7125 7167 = 1.02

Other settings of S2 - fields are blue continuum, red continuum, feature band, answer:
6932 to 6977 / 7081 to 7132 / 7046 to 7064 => -0.05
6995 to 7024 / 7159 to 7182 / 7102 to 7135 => 0.01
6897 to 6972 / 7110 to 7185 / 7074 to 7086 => -0.04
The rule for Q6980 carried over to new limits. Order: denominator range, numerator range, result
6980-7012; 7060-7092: 1.00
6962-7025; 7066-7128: 1.00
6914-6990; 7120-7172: 0.99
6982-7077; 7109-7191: 0.96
